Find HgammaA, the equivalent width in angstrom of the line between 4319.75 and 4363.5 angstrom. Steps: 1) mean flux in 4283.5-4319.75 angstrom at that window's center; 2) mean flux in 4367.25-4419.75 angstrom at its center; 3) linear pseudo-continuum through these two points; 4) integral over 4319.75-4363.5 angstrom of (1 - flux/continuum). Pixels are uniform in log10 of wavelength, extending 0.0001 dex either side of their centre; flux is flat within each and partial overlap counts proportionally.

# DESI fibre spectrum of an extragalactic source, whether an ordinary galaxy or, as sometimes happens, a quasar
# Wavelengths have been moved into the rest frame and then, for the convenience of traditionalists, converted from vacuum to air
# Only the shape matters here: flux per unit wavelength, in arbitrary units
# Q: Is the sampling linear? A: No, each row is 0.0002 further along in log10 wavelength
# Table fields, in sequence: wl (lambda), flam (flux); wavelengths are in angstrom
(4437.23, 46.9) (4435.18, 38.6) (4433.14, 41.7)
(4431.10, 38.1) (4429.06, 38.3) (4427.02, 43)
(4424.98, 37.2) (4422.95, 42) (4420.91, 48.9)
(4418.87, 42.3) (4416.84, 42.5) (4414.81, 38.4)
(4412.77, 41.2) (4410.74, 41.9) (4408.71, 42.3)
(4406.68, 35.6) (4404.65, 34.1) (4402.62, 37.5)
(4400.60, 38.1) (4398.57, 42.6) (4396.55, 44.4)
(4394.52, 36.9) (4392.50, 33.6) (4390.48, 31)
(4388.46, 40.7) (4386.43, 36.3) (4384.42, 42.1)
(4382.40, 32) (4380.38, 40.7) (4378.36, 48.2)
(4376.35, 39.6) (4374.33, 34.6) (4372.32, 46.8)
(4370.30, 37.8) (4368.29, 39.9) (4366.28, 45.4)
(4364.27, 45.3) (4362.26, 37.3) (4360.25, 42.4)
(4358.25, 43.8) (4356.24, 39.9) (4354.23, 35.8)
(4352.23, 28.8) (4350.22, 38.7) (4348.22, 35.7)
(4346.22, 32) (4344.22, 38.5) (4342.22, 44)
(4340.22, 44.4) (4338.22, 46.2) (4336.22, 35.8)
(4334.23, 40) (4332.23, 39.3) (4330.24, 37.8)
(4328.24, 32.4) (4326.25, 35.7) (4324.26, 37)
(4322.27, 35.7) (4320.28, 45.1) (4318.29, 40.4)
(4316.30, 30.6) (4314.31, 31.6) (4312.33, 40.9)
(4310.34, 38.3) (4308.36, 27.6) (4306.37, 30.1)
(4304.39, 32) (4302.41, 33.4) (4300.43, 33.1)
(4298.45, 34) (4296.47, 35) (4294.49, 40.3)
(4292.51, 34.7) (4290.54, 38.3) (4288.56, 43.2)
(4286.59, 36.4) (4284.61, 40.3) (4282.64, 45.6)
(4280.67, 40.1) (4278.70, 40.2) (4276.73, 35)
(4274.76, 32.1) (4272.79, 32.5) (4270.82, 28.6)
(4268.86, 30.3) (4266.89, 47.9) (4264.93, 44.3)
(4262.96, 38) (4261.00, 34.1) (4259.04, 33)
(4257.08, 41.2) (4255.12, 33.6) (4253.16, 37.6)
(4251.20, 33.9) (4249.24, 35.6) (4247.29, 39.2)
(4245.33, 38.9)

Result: -1.4 angstrom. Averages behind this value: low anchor 35.7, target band 38.4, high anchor 39.3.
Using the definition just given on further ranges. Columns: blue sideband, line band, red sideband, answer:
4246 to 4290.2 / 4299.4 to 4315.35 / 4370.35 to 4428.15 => 1.99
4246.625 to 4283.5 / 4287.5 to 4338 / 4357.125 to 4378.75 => 3.76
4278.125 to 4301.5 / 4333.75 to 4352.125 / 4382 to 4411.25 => -0.36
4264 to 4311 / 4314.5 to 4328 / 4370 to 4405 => 0.15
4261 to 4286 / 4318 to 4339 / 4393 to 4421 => 0.09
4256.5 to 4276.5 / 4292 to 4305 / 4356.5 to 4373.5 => 1.13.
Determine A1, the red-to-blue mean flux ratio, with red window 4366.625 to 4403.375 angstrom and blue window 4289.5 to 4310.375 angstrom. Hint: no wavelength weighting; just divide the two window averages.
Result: 1.1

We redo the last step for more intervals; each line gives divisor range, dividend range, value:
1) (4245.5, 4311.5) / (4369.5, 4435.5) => 1.09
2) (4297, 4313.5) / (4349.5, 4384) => 1.18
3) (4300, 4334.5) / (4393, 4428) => 1.14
